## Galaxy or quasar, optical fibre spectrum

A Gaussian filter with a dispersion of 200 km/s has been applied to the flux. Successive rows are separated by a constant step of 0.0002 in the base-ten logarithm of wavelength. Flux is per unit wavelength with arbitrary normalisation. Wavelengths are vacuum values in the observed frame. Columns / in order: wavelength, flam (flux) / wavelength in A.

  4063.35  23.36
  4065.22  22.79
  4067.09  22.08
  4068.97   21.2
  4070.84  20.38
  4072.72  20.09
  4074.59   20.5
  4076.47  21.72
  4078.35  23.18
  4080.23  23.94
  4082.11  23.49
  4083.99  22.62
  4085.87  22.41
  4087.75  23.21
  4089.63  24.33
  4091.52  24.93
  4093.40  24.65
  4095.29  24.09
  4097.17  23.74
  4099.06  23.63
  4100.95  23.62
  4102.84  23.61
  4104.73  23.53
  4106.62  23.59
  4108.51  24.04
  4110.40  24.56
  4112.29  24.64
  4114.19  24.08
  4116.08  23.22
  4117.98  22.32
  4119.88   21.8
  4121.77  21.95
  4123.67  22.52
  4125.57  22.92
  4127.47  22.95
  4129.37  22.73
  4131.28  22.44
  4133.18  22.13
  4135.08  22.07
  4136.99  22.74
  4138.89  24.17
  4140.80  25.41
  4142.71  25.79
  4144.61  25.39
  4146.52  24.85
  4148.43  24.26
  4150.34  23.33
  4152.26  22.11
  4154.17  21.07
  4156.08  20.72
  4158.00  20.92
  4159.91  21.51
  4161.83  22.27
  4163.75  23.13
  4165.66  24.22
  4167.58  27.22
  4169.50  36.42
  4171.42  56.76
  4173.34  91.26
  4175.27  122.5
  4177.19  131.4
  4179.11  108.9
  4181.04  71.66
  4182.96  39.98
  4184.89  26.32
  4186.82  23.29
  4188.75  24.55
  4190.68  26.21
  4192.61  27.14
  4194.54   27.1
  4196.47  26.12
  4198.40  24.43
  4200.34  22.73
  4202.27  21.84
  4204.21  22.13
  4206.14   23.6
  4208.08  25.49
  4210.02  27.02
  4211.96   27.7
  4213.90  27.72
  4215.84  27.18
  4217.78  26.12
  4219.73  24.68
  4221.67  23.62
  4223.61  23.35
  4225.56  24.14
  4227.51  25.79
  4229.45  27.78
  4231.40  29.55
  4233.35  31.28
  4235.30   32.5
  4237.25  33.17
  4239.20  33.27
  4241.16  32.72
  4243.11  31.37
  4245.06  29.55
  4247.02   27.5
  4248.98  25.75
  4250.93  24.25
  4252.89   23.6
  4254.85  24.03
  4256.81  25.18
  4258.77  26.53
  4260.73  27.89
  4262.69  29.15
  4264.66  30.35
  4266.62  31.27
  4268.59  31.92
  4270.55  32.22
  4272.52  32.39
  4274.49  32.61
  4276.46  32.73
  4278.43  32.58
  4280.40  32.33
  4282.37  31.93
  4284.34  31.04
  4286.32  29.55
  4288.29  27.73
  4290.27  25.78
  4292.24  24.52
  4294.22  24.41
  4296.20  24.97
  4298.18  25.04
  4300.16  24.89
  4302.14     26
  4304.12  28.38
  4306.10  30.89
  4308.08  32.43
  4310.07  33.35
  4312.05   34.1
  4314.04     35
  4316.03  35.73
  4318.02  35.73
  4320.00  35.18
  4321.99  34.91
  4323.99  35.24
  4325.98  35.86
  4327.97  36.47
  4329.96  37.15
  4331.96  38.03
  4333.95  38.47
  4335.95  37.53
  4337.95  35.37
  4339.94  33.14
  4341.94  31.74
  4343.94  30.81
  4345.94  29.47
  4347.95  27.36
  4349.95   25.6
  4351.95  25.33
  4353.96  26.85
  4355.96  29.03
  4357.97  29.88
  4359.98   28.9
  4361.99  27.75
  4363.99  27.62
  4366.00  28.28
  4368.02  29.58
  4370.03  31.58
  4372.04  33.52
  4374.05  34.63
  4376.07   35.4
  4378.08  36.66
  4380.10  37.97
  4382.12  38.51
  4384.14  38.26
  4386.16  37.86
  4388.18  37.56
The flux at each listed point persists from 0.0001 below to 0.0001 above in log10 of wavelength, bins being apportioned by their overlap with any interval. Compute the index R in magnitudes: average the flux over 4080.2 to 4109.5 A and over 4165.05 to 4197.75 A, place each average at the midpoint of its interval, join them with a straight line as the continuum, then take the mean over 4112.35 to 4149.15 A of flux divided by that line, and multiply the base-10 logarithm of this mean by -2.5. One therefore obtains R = 0.45 mag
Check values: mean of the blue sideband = 23.7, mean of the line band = 23.4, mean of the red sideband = 52.4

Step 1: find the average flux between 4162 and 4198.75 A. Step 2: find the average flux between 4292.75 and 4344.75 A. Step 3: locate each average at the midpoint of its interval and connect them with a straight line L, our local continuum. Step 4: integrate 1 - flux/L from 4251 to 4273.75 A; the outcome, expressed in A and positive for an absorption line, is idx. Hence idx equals 6.3 A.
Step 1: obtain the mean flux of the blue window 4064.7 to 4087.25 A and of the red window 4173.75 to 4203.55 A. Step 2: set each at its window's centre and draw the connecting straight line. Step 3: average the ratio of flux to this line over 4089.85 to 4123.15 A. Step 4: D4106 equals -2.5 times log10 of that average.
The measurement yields 0.22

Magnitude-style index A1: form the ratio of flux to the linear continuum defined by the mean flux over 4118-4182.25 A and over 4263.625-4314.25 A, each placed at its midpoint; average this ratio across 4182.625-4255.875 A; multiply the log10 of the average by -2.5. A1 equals 0.23 mag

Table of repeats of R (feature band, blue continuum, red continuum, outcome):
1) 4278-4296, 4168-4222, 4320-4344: 0.30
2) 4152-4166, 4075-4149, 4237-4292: 0.16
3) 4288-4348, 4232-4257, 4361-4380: -0.04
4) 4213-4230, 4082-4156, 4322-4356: 0.09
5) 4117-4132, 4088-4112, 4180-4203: 0.15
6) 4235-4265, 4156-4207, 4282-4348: 0.28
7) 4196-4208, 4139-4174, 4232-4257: 0.23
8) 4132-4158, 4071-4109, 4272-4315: 0.07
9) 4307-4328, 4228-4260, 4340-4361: -0.21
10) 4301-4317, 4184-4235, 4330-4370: -0.09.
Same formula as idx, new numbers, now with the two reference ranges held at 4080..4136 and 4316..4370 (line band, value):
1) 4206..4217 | 0.20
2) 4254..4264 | 0.76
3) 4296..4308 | 1.29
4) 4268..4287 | -1.52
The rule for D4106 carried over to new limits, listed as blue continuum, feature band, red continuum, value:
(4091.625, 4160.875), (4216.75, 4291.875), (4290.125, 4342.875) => 0.021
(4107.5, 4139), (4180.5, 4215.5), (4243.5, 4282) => -0.074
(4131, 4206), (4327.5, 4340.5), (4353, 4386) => -0.118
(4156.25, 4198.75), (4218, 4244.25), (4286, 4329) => 0.343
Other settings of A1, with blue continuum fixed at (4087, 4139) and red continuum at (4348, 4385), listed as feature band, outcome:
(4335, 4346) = -0.10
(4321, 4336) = -0.21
